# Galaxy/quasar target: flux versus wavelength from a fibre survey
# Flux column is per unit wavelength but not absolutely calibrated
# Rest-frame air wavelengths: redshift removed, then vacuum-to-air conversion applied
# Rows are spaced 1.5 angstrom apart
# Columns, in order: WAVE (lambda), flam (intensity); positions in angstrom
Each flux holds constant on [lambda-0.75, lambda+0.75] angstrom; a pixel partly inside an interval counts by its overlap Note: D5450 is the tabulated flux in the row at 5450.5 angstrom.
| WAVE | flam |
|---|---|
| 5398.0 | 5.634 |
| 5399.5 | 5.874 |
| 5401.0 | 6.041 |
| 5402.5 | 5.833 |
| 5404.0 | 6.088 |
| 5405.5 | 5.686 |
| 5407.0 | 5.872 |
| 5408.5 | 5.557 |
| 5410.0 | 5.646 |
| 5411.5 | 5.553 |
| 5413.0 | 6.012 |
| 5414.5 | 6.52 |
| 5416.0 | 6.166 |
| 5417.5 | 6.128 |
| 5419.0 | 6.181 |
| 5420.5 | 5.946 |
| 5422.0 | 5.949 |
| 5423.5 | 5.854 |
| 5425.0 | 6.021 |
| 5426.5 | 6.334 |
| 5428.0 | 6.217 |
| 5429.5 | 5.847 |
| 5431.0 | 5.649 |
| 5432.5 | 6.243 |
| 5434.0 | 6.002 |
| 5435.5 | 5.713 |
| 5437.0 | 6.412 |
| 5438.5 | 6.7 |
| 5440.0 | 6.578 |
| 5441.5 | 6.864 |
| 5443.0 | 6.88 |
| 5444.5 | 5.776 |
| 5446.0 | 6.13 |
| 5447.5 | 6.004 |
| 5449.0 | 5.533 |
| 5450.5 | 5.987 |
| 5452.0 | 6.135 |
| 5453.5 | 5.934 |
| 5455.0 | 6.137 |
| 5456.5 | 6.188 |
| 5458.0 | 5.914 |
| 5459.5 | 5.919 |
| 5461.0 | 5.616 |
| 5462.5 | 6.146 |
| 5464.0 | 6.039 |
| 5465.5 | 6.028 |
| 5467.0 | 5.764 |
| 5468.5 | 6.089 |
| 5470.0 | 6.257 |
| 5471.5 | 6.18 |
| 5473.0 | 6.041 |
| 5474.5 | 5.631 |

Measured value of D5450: 5.987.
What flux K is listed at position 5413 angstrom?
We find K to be 6.012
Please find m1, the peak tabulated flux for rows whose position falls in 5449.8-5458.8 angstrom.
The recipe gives 6.188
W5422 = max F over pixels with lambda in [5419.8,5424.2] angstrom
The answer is 5.949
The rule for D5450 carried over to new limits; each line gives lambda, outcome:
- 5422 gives 5.949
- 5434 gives 6.002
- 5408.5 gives 5.557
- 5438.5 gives 6.7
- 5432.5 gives 6.243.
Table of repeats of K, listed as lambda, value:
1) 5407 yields 5.872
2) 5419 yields 6.181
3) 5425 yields 6.021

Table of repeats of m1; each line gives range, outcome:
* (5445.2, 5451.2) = 6.13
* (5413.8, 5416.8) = 6.52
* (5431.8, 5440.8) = 6.7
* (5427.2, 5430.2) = 6.217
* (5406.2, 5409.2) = 5.872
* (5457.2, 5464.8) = 6.146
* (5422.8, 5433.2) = 6.334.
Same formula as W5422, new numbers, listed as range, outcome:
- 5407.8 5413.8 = 6.012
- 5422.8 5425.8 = 6.021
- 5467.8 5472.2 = 6.257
